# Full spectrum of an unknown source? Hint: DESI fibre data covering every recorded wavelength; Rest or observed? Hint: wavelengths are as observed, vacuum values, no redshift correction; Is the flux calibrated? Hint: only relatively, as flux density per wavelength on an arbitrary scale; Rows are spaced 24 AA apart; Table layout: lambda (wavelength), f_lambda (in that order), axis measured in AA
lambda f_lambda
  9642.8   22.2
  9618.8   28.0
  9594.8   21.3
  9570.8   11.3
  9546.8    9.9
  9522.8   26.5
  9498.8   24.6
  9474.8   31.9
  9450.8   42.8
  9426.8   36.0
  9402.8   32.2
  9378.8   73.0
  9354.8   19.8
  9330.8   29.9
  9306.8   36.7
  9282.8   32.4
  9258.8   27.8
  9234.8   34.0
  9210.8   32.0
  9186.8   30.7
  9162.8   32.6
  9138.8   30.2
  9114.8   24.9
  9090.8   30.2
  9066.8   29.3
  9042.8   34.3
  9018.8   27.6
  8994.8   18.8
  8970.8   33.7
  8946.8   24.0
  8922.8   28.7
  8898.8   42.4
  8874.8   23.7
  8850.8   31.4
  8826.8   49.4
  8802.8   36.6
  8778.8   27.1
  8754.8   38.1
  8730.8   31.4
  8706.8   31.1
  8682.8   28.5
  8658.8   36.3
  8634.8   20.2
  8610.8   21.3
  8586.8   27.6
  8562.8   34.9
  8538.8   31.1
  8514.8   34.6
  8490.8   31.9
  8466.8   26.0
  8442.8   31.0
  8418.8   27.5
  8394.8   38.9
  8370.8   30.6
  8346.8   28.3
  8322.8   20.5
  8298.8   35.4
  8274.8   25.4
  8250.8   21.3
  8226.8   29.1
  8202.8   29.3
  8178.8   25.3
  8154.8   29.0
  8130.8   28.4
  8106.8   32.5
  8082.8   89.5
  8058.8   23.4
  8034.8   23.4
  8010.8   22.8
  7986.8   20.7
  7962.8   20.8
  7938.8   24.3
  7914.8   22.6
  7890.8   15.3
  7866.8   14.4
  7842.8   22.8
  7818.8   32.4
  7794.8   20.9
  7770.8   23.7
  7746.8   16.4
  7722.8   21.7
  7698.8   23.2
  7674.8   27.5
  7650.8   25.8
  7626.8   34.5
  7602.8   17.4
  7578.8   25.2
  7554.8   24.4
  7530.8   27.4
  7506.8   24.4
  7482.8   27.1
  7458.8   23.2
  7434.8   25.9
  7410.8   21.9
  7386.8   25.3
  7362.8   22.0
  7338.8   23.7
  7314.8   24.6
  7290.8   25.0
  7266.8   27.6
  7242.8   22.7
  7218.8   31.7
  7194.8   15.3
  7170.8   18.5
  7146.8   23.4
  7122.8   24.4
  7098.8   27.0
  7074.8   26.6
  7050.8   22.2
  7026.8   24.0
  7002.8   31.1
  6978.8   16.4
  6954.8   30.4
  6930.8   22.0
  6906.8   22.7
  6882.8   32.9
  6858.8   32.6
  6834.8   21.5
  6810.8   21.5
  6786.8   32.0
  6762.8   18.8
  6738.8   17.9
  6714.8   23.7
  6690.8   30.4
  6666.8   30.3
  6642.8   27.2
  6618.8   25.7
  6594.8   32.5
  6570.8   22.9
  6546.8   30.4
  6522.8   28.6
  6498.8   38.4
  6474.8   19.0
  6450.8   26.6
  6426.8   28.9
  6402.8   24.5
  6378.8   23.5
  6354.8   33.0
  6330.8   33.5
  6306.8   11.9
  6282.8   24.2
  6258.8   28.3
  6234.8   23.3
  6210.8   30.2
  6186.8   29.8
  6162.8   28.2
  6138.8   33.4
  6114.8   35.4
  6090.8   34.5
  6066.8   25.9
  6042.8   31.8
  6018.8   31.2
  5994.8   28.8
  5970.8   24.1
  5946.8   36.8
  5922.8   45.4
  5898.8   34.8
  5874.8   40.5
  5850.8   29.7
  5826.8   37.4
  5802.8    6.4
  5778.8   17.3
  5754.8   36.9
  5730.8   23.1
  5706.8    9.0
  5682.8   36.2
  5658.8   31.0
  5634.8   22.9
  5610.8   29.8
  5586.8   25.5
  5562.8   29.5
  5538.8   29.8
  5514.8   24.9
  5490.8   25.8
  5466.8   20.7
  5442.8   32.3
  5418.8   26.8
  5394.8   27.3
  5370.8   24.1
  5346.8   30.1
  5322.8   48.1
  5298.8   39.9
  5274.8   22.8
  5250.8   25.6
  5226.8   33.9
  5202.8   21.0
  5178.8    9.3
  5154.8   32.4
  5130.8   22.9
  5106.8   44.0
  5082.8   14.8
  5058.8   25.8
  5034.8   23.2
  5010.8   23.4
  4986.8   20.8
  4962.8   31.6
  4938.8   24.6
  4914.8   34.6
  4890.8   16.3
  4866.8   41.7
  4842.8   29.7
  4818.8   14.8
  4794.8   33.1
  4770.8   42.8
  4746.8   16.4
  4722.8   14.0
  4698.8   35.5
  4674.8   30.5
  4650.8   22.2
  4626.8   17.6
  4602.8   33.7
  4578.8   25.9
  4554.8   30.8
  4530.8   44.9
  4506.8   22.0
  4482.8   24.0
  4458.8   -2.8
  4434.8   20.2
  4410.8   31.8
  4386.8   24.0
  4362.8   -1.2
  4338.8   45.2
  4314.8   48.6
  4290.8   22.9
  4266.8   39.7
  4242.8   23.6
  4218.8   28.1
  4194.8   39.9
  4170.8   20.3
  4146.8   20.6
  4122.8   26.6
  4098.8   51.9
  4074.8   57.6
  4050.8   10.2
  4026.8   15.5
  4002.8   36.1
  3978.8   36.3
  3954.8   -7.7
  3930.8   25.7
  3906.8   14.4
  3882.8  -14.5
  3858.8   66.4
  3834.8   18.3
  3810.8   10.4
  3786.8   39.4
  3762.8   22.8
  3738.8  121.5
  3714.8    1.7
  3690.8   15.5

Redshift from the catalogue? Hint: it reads 1.169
